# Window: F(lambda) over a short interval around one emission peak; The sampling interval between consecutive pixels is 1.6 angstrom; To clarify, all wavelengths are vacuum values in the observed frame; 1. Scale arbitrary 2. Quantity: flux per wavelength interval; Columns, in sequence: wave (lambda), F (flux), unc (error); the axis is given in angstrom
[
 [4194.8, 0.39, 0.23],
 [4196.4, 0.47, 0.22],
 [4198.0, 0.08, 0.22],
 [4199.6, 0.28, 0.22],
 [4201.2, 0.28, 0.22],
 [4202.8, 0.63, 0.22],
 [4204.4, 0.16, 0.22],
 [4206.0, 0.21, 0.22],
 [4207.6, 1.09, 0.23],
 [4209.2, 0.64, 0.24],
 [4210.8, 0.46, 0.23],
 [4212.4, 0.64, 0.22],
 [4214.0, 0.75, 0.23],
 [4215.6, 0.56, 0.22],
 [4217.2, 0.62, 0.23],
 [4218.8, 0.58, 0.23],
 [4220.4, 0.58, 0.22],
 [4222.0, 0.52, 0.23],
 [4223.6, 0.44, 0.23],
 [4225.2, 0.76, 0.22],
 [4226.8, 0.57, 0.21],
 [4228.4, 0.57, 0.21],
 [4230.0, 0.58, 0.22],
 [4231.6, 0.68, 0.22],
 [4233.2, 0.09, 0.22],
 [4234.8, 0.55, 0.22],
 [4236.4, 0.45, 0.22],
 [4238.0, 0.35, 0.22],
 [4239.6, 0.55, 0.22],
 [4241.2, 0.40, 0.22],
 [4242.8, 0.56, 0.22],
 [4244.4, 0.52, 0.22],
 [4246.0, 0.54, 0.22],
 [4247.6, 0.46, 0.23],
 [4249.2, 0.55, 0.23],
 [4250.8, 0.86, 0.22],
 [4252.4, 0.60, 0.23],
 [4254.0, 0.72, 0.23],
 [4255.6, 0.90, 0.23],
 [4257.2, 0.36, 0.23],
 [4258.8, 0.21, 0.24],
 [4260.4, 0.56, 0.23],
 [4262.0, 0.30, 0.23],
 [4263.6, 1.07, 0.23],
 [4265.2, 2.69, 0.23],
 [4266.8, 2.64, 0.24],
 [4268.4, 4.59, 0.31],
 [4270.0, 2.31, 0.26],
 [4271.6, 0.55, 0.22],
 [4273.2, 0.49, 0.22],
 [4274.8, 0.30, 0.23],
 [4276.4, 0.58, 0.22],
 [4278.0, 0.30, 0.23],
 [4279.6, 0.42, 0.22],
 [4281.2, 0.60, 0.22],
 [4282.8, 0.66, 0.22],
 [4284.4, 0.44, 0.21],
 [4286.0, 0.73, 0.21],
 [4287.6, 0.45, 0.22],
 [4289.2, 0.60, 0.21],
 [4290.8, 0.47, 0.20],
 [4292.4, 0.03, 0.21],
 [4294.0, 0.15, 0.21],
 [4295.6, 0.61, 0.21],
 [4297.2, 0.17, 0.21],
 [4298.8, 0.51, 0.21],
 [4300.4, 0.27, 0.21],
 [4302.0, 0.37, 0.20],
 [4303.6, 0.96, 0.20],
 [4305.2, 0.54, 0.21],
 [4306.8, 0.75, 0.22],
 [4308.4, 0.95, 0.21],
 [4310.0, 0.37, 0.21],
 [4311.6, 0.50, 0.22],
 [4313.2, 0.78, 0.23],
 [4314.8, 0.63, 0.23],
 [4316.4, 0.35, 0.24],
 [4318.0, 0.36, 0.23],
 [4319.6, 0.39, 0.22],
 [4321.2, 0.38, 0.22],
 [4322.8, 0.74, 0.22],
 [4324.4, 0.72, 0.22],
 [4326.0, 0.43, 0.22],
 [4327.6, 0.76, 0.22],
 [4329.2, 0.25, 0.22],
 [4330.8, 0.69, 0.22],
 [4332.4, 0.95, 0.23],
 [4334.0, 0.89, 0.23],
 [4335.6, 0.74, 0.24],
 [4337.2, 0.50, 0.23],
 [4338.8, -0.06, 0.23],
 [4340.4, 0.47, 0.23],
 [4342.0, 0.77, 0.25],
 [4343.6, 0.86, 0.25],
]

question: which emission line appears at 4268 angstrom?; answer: [O II]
